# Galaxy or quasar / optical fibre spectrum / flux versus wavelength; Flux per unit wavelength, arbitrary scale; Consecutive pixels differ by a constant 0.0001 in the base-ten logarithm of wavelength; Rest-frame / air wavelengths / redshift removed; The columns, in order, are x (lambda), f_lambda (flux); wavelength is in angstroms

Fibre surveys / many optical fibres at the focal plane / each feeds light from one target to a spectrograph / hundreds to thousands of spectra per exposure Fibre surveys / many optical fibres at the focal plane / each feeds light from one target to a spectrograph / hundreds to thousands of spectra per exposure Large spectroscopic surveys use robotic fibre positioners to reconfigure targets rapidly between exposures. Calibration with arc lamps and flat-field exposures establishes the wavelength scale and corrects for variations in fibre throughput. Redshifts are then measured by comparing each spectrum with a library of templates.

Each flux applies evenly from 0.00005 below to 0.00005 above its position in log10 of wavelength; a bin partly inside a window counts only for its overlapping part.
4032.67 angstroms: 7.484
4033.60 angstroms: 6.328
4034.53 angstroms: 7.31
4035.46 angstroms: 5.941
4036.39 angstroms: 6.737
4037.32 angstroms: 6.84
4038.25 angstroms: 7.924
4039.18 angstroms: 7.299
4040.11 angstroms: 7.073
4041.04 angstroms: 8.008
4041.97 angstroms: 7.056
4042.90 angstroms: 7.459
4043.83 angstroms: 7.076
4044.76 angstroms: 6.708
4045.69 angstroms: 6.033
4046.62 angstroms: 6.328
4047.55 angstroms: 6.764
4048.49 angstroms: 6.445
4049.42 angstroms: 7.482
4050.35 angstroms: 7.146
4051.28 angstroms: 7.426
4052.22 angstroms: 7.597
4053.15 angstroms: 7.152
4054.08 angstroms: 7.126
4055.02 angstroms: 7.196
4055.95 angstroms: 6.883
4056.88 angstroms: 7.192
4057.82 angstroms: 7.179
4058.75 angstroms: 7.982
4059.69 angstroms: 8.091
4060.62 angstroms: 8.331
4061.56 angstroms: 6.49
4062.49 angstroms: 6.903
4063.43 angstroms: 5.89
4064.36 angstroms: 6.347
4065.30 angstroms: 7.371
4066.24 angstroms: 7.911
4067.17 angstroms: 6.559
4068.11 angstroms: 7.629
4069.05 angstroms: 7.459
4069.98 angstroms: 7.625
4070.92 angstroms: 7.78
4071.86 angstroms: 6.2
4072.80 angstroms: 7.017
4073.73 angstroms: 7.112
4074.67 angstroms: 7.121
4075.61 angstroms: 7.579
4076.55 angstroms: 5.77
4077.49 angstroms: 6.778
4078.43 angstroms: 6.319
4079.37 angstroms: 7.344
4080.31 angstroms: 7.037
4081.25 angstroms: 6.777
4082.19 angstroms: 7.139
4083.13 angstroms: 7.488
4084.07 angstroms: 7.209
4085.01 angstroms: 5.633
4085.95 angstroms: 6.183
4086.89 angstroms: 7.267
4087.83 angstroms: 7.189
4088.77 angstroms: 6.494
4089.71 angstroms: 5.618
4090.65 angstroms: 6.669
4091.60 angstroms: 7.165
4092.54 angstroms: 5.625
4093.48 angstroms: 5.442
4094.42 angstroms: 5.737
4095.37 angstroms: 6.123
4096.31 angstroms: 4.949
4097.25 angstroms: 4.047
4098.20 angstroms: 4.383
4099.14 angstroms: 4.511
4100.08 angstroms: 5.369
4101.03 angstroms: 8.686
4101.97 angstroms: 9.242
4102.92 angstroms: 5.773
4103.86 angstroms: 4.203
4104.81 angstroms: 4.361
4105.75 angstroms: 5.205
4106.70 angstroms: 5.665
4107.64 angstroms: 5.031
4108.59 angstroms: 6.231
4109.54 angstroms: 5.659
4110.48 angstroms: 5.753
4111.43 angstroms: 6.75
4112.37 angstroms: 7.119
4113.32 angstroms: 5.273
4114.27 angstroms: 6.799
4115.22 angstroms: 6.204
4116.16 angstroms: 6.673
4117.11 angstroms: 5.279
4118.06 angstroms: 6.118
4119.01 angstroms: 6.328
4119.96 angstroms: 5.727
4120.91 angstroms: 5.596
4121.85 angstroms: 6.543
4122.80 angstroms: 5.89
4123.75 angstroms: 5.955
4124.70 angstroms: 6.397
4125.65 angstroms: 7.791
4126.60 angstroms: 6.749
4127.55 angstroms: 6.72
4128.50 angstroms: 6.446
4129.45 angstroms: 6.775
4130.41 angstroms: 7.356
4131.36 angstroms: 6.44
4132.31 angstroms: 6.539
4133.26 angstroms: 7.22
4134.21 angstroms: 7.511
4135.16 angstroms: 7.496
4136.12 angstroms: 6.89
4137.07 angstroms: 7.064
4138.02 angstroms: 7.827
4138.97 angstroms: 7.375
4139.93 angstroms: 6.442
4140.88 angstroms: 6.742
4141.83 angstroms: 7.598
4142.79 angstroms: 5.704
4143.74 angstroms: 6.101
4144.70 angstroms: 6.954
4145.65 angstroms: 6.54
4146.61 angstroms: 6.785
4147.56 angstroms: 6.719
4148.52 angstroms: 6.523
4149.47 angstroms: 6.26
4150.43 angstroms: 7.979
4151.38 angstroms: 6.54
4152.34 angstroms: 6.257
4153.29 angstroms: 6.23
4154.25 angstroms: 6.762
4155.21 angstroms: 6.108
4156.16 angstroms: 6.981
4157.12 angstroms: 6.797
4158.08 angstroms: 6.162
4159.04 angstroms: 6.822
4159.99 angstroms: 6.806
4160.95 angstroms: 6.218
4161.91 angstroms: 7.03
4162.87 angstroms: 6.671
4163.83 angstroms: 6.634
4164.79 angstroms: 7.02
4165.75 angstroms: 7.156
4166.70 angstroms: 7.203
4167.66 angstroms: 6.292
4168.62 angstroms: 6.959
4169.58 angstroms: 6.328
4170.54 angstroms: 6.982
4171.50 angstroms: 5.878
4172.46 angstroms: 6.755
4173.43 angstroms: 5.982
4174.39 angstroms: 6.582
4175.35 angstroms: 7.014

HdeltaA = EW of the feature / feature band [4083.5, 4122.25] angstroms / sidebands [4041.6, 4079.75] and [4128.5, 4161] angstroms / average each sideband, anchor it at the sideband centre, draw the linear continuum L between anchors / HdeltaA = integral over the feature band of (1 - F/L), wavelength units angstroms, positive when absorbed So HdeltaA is 5.2 angstroms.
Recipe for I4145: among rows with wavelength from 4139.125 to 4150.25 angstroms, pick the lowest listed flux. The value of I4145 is 5.704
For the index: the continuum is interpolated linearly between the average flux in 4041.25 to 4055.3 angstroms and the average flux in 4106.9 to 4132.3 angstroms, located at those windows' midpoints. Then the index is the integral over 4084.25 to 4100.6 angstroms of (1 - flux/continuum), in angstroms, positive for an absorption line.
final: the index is 1.87 angstroms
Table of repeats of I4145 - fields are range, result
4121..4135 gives 5.89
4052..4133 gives 4.047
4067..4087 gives 5.633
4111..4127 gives 5.273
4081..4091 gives 5.618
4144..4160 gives 6.108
